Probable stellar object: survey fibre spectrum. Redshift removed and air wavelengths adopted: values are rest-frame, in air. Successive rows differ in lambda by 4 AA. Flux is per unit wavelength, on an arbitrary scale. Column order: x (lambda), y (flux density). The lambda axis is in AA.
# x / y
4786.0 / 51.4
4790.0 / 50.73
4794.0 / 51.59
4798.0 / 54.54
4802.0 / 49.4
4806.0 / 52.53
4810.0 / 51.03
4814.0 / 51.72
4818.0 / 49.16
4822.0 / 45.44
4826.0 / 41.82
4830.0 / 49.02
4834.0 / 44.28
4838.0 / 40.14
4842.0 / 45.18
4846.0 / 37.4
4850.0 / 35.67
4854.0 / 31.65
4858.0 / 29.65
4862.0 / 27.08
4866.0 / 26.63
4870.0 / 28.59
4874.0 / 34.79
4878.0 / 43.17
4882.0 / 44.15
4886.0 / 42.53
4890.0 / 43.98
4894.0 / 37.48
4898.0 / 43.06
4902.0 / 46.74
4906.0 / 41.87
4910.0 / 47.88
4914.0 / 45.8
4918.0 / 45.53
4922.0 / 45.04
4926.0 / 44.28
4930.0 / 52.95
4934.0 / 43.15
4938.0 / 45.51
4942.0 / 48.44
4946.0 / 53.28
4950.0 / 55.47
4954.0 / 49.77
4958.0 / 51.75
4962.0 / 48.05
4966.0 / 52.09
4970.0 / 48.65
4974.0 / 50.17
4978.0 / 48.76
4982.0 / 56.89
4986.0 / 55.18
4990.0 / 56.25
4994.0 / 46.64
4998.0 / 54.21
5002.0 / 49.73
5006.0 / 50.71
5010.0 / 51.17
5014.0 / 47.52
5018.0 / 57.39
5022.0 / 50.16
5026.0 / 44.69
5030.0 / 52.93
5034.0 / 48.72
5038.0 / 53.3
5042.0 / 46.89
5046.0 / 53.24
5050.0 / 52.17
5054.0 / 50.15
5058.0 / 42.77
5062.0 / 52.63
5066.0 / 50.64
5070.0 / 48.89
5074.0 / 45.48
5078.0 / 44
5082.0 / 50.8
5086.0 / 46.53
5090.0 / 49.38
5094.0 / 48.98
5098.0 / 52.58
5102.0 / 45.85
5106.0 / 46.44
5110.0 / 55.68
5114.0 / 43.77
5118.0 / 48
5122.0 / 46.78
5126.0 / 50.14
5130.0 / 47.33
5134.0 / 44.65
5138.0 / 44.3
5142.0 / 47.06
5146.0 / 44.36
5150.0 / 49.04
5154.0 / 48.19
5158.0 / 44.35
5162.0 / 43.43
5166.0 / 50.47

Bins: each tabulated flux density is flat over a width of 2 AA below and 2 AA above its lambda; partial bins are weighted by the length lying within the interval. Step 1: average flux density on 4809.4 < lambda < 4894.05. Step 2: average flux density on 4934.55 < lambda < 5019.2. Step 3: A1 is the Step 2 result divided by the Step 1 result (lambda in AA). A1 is 1.28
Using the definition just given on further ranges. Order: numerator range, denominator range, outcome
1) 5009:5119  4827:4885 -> 1.33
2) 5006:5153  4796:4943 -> 1.14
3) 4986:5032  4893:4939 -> 1.14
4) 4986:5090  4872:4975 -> 1.08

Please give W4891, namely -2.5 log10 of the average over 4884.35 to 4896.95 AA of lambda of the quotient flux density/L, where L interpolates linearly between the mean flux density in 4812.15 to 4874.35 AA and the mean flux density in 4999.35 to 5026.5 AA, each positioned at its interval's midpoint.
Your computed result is 0.02 mag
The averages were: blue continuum 38.7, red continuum 50.6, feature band 41.4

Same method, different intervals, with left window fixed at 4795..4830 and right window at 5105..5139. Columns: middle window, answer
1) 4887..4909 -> 0.144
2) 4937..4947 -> -0.007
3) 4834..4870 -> 0.389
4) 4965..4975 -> -0.036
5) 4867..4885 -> 0.297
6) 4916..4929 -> 0.075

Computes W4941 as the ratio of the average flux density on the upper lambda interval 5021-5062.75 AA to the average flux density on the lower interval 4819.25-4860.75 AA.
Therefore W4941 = 1.2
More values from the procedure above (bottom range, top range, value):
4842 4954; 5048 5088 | 1.16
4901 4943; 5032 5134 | 1.06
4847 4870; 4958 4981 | 1.65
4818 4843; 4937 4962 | 1.14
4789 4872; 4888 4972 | 1.11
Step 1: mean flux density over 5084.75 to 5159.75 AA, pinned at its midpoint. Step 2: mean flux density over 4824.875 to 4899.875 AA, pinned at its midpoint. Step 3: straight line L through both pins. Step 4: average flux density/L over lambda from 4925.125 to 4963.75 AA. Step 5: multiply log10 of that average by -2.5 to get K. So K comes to -0.20 mag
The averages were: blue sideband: 38.2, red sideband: 47.6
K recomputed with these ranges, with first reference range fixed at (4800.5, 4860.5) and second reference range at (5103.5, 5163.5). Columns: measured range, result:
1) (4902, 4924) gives -0.02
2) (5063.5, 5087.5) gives -0.04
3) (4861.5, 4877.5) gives 0.38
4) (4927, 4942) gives -0.06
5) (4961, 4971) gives -0.11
